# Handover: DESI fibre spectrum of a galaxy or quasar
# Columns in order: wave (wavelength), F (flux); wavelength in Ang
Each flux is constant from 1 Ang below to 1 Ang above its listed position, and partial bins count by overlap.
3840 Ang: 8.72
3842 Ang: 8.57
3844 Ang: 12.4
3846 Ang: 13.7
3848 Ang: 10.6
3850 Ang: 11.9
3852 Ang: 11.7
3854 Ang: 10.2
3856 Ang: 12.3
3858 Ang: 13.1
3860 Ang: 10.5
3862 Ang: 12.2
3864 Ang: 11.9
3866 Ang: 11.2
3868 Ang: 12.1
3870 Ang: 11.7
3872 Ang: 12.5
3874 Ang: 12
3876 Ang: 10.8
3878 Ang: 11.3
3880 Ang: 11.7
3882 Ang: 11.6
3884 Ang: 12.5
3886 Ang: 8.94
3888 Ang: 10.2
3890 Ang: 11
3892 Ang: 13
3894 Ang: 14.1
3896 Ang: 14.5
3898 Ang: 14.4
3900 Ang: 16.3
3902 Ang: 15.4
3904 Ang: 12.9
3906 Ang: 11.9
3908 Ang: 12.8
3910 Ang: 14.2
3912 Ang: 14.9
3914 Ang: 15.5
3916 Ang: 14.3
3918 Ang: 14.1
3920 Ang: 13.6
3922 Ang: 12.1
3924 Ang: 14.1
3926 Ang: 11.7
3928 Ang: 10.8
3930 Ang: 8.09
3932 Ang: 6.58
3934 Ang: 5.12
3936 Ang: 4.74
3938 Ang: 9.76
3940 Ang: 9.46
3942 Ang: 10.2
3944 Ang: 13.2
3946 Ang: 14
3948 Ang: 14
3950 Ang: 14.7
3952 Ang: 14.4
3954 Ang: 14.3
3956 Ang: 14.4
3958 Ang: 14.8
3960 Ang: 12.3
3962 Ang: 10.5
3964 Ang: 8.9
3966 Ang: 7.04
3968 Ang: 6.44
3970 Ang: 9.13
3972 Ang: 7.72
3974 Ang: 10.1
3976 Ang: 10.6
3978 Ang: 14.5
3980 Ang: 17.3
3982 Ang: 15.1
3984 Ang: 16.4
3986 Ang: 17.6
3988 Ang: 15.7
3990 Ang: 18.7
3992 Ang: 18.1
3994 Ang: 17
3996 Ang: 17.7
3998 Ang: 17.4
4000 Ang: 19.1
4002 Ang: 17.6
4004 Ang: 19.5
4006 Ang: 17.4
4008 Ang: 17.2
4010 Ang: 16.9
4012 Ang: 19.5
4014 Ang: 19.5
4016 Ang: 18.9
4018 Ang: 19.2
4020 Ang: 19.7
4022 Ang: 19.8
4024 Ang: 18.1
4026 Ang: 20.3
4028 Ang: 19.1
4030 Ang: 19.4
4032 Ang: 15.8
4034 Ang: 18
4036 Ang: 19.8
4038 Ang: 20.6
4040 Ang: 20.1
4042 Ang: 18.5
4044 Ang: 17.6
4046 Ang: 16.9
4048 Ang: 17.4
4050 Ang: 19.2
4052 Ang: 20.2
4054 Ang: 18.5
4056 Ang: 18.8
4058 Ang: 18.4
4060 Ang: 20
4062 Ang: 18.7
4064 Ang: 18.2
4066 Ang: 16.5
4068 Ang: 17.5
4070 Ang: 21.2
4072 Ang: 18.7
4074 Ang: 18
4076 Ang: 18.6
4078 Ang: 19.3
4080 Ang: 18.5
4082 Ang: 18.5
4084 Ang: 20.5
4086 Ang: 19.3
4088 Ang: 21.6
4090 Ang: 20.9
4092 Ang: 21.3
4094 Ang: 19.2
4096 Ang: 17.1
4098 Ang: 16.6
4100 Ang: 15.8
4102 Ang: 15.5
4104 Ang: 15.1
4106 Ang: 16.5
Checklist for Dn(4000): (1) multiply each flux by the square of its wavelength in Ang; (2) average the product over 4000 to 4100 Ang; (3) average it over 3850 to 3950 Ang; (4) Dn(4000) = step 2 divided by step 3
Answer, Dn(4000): 1.7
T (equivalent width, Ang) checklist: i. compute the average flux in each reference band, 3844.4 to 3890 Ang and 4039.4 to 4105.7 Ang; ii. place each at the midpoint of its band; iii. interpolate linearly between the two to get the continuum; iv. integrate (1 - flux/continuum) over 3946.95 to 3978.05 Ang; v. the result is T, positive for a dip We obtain 7.04 Ang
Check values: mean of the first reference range 11.6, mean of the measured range 11.4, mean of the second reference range 18.5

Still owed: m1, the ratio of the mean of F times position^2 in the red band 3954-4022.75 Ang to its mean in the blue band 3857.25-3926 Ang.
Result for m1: 1.27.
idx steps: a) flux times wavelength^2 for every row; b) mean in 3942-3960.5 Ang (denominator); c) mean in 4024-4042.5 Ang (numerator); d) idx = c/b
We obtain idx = 1.43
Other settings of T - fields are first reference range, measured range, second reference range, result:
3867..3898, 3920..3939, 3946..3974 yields 3.6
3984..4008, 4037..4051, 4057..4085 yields -0.2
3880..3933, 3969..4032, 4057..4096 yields -2.2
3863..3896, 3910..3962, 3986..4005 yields 9.3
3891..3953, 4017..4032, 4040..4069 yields -1.9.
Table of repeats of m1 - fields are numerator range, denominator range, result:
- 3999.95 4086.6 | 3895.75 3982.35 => 1.64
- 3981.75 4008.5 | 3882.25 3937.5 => 1.51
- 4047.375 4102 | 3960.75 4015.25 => 1.31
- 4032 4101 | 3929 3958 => 1.80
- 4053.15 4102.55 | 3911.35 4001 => 1.55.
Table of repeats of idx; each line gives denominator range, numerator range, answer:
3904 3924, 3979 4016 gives 1.35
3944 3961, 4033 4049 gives 1.38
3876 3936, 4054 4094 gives 1.71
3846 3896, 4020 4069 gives 1.74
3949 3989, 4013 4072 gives 1.55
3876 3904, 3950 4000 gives 1.14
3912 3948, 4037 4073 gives 1.78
